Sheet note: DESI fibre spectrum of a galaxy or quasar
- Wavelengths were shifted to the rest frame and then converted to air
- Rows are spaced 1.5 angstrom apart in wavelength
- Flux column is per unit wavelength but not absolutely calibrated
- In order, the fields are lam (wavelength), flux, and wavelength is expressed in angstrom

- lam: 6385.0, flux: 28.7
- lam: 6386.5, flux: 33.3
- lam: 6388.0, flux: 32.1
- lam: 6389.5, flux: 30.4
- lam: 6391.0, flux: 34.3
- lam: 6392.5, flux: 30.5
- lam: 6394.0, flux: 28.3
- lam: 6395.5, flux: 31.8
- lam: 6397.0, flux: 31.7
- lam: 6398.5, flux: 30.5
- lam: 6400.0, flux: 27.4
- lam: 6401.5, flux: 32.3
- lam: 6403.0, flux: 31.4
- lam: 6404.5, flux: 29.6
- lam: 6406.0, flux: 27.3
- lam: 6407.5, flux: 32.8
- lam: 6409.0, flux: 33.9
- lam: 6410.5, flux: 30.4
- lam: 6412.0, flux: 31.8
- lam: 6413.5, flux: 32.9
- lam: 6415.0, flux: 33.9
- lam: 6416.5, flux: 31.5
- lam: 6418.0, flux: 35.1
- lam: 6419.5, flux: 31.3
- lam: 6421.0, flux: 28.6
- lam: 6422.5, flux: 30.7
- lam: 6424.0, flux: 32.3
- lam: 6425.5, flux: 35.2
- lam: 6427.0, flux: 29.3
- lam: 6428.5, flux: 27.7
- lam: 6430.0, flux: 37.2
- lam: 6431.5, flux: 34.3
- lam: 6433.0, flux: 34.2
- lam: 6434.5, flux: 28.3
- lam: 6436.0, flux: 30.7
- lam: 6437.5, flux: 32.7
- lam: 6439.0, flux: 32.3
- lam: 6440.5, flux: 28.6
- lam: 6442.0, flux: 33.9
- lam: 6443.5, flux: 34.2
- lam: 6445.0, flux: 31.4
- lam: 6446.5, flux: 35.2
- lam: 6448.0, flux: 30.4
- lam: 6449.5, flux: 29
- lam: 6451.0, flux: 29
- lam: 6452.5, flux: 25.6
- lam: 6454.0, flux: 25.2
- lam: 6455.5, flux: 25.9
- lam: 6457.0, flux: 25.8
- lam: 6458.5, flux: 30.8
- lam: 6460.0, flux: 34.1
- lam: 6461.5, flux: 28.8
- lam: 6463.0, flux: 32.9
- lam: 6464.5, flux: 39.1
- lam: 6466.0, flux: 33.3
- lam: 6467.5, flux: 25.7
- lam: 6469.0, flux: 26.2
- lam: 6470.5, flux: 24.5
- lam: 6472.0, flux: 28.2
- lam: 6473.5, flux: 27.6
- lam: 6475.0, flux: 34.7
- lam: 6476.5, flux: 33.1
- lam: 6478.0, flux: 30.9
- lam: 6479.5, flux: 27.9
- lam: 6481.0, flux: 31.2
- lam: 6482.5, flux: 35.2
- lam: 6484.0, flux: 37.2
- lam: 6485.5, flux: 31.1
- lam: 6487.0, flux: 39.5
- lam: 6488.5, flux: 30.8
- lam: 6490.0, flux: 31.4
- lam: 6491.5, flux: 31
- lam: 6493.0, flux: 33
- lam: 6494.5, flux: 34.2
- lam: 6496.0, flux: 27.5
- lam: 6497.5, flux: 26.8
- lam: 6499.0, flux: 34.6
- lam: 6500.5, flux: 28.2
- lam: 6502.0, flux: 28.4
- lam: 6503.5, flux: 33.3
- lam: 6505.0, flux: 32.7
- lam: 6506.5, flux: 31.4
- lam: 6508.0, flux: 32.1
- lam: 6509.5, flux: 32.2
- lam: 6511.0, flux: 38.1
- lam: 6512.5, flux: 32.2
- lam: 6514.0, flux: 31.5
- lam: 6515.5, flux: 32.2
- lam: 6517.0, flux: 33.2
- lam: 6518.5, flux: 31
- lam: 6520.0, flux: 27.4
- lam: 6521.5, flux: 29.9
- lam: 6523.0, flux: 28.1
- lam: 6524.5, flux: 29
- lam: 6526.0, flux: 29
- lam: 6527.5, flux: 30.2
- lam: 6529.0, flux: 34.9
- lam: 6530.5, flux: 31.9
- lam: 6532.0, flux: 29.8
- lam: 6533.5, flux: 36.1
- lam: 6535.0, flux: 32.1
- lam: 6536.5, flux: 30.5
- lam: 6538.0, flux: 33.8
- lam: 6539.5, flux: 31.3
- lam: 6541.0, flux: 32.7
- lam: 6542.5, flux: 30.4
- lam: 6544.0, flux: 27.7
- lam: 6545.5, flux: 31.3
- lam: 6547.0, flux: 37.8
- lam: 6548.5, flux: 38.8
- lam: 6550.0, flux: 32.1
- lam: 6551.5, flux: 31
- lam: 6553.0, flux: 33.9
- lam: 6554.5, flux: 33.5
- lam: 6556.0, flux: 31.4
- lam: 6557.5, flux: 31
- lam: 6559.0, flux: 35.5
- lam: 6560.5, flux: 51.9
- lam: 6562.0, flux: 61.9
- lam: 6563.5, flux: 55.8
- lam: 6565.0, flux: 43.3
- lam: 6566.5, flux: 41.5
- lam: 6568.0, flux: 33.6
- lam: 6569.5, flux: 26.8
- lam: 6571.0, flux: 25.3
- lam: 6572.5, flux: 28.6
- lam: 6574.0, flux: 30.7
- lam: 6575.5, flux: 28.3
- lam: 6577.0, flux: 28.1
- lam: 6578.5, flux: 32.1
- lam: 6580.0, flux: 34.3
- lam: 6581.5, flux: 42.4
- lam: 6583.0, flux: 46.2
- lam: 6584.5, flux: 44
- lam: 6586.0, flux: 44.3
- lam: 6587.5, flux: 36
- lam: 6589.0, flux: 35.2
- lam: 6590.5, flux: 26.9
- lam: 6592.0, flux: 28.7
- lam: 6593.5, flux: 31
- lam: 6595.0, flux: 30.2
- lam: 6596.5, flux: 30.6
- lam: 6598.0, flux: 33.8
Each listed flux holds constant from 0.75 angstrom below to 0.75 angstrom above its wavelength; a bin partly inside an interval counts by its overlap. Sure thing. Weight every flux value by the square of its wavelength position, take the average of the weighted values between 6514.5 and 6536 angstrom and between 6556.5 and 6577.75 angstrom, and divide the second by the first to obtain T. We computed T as 1.21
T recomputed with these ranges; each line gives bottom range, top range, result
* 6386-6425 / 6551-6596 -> 1.21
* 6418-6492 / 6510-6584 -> 1.13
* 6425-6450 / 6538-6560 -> 1.07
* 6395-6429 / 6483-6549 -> 1.05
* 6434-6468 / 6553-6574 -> 1.29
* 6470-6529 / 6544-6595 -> 1.17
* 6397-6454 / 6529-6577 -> 1.15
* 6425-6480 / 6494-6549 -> 1.06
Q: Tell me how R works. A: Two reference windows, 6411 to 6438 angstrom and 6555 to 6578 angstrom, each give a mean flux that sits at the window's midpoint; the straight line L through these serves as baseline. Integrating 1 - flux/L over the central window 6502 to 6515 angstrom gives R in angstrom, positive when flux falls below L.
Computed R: 0.83 angstrom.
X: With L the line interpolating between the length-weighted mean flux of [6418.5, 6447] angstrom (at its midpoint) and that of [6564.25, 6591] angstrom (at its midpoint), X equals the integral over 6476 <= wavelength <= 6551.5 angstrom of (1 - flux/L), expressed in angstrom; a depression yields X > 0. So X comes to 3.9 angstrom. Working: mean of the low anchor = 32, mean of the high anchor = 34.9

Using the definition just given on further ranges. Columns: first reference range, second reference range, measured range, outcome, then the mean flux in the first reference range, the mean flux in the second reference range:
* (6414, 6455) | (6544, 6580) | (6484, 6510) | 1.3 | 31.4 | 35.6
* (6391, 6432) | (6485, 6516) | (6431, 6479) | 1.9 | 31.5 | 32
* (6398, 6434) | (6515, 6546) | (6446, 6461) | 1.2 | 31.7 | 31.1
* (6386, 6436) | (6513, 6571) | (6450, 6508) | 3.9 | 31.6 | 34.2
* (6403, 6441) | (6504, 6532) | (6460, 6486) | 0.4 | 31.7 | 31.5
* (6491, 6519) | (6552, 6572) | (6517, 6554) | 3.9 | 31.8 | 38.6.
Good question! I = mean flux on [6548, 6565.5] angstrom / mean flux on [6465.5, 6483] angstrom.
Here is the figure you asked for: 1.3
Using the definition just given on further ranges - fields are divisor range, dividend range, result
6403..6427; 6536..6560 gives 1.04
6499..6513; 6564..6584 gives 1.07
